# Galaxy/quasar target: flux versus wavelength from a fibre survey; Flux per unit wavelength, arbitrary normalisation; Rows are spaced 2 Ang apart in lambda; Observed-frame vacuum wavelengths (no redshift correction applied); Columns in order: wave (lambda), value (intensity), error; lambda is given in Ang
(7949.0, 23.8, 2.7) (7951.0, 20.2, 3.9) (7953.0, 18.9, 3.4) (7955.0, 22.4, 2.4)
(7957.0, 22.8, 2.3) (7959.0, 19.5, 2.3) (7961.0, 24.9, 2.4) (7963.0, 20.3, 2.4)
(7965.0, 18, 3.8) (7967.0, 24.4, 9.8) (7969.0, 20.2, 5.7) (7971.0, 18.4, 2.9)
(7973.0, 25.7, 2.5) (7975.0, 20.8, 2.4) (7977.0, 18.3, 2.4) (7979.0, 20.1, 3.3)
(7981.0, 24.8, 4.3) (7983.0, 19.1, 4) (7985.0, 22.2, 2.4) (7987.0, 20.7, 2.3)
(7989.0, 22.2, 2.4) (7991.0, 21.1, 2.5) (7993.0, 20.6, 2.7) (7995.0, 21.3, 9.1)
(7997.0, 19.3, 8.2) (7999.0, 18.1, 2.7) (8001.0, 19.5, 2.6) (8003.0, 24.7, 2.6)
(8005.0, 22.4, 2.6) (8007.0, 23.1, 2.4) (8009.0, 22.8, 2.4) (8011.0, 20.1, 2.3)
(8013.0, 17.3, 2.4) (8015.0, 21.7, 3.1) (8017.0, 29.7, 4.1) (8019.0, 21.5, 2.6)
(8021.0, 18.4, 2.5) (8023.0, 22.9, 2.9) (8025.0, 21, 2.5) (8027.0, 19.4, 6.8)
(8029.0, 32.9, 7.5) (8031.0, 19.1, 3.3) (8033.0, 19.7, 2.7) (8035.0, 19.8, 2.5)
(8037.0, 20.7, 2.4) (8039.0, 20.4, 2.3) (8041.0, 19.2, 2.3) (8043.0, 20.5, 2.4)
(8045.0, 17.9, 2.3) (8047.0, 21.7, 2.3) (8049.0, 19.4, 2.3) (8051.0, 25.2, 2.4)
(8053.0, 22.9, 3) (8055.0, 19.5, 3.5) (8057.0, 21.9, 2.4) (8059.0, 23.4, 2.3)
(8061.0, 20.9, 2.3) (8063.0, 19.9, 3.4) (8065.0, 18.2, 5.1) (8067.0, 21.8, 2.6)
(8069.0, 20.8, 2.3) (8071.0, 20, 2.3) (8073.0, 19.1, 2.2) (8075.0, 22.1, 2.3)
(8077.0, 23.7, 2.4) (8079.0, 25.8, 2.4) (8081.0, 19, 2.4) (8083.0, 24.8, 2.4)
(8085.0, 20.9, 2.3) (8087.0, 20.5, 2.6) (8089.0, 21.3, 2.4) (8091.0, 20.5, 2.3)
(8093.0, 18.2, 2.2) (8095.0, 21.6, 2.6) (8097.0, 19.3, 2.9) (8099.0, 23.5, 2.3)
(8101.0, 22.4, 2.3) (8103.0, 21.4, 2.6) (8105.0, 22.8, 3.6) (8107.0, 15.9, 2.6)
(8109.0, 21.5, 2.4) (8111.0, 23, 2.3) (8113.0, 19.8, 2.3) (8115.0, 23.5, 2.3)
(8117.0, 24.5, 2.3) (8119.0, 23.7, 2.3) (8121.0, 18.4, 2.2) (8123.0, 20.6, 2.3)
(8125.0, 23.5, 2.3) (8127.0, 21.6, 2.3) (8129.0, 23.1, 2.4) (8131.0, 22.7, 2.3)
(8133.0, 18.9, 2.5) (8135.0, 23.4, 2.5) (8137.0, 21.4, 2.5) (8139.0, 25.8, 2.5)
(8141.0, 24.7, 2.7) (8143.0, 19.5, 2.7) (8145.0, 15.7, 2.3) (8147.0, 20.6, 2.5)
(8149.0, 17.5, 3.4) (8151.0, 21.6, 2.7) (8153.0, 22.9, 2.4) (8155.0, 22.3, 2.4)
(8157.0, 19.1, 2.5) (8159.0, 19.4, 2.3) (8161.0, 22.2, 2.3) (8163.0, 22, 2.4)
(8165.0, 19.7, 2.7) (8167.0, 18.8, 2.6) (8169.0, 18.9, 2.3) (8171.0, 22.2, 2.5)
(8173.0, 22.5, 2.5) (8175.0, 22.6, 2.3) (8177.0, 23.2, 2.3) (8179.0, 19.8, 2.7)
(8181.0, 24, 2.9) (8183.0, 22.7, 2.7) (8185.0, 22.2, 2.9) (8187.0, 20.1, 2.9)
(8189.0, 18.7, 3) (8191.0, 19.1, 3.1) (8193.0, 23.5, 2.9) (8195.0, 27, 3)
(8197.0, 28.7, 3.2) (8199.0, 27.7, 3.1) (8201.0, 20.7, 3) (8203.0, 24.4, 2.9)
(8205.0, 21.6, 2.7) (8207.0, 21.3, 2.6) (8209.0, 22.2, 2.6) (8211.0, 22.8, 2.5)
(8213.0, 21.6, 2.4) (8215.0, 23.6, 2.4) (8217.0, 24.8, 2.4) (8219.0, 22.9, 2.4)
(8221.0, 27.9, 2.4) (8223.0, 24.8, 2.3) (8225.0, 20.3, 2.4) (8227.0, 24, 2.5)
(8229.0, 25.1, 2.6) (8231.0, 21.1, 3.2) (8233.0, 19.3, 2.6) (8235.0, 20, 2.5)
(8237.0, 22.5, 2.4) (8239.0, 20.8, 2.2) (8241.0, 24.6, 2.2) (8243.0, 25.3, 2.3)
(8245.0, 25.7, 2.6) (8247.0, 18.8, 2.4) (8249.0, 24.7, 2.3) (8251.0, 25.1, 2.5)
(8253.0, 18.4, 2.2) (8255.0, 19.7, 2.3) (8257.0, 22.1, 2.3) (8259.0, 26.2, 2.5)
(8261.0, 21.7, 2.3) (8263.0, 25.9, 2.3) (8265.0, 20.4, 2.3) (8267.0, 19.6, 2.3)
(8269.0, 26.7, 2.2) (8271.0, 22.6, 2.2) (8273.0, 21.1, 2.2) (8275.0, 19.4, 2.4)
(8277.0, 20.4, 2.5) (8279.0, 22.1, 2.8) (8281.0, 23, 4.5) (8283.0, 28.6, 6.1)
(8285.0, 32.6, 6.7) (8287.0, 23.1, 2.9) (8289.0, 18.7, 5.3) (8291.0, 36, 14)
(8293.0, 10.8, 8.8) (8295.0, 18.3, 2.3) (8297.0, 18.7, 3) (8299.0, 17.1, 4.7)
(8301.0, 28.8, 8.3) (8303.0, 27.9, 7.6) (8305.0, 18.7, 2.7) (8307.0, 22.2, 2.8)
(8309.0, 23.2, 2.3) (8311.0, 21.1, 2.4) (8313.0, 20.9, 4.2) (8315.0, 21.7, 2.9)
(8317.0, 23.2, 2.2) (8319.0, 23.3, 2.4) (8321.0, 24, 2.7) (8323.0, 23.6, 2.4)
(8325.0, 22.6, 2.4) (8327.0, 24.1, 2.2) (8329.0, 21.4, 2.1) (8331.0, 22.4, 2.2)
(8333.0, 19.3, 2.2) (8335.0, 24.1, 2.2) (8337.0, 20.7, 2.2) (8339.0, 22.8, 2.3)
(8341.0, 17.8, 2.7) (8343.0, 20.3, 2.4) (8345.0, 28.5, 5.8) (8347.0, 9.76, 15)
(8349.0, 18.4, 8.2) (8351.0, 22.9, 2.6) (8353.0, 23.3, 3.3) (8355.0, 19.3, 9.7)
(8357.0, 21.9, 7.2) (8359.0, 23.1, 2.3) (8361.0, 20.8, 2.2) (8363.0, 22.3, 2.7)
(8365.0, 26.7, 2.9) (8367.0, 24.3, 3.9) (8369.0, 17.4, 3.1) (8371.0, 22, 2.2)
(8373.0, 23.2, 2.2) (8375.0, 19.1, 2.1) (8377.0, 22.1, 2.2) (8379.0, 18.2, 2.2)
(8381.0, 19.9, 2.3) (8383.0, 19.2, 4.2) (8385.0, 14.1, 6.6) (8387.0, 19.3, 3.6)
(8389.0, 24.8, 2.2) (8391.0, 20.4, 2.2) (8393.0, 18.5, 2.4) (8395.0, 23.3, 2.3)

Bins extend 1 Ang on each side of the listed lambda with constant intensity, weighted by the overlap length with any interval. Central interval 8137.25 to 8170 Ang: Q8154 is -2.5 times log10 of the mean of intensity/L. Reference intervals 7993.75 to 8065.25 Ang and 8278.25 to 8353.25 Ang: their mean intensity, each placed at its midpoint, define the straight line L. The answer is 0.05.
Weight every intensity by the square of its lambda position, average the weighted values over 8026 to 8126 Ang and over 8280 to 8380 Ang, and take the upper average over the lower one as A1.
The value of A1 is 1.10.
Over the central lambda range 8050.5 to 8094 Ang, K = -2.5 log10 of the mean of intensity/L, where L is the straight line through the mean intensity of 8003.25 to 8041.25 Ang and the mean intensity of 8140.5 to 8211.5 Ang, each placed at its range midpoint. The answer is 0.02 mag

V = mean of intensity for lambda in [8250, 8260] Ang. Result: 22.3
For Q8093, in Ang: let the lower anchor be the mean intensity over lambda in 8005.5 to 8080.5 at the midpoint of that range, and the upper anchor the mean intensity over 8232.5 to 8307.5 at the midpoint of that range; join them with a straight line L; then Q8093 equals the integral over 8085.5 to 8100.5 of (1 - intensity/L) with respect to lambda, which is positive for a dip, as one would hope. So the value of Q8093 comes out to 0.7 Ang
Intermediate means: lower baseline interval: 21.5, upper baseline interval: 22.6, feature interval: 20.8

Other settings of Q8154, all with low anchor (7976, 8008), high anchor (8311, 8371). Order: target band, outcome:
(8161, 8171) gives 0.057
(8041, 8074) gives 0.023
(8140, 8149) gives 0.081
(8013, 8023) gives -0.057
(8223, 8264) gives -0.052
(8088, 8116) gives 0.013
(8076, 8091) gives -0.045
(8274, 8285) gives -0.094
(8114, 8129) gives -0.049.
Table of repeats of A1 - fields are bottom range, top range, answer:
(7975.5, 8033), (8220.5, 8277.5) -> 1.11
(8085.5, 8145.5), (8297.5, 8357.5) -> 1.07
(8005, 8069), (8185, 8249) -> 1.12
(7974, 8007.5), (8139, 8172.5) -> 1.02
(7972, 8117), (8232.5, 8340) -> 1.12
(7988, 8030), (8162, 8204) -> 1.06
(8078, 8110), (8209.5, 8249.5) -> 1.12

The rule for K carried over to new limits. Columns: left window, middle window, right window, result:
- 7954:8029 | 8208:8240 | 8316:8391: -0.07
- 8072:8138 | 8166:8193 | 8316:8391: 0.01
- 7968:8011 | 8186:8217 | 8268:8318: -0.03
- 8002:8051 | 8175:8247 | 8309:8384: -0.07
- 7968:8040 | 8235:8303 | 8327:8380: -0.07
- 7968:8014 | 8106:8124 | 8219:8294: 0.04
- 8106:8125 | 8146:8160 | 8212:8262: 0.07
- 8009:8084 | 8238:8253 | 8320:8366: -0.08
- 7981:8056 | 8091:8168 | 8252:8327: 0.03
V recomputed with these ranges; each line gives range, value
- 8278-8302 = 23.2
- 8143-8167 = 20.2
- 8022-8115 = 21.2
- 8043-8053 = 21.2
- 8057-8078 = 21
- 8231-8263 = 22.4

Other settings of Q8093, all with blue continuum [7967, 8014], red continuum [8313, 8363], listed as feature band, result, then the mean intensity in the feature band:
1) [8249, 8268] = -0.67 Ang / 22.3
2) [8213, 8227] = -1.59 Ang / 23.9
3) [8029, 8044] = 0.25 Ang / 20.8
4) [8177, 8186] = -0.38 Ang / 22.3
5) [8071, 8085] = -0.61 Ang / 22.1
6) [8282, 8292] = -2.90 Ang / 27.8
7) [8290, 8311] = -0.53 Ang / 22.1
